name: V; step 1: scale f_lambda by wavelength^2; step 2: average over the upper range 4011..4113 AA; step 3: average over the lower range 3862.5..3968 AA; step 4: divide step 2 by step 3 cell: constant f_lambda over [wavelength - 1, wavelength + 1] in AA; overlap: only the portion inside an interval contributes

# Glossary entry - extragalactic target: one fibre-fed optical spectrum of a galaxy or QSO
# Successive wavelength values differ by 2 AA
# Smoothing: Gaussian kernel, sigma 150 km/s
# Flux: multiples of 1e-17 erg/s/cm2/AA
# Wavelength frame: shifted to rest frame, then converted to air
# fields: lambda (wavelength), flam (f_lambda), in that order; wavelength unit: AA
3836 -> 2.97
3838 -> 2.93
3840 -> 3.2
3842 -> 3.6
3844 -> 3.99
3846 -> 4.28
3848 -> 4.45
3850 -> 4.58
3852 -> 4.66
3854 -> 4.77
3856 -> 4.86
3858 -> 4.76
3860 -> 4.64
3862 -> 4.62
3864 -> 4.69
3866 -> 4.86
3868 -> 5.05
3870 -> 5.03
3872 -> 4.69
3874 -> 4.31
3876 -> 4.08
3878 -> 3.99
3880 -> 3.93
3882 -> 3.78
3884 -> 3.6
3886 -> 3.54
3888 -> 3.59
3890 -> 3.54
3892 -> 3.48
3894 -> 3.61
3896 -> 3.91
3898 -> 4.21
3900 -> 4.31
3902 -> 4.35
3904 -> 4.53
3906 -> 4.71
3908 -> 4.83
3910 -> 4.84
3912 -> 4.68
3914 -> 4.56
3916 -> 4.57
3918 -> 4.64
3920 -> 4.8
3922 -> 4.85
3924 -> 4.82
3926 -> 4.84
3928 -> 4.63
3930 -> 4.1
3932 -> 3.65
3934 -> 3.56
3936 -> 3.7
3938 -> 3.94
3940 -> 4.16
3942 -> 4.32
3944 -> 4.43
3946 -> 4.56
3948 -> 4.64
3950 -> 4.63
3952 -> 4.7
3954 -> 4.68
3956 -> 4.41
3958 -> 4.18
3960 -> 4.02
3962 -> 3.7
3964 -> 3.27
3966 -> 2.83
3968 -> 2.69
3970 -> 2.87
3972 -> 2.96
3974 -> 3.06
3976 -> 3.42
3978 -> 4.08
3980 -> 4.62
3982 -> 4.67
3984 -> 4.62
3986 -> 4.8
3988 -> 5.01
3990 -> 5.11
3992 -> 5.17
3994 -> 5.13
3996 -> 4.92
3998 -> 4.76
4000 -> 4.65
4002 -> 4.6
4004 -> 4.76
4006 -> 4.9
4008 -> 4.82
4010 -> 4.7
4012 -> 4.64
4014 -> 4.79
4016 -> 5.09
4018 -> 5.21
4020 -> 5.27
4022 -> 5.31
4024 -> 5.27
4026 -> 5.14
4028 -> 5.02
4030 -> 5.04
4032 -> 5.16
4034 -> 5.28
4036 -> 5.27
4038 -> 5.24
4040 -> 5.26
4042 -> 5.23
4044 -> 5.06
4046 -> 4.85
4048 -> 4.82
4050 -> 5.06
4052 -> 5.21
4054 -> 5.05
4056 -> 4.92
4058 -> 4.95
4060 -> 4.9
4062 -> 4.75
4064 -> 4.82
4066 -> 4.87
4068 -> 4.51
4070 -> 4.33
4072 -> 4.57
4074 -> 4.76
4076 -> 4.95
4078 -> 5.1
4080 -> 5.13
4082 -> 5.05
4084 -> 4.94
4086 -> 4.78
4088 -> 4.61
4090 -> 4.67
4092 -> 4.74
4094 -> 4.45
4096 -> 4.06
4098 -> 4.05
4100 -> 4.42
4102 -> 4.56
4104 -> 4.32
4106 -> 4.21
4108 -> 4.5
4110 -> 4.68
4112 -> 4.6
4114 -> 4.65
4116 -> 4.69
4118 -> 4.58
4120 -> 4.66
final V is 1.23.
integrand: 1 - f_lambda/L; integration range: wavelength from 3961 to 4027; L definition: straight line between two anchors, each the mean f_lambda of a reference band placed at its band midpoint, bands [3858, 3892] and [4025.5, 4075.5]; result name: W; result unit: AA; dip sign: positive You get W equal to 4.0 AA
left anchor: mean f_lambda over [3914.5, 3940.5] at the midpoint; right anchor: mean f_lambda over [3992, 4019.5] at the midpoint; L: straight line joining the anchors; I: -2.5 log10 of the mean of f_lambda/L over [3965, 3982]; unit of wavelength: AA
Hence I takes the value 0.34 mag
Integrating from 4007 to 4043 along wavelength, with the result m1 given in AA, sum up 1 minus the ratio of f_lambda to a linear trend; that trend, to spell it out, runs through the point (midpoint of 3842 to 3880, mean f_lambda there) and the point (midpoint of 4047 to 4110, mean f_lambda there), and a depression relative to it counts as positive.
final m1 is -3.3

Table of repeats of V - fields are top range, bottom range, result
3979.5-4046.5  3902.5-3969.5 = 1.21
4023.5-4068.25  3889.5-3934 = 1.23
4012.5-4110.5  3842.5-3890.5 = 1.23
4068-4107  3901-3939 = 1.13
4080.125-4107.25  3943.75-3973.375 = 1.25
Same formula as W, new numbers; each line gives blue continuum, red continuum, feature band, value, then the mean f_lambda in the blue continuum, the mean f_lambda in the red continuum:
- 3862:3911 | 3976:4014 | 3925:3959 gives 1.46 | 4.24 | 4.74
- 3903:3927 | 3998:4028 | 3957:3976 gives 6.05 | 4.72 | 4.94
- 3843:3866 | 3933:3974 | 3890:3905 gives 0.91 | 4.59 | 3.89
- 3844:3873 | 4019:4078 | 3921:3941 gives 2.41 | 4.69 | 5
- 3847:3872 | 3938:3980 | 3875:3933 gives 1.49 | 4.75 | 3.9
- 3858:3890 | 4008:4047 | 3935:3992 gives 7.91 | 4.28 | 5.09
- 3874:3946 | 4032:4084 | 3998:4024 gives -0.99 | 4.21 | 4.96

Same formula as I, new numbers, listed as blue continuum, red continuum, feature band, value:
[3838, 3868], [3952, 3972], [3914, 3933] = -0.16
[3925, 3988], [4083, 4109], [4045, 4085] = -0.12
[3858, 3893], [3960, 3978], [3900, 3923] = -0.21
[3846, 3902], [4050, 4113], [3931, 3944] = 0.12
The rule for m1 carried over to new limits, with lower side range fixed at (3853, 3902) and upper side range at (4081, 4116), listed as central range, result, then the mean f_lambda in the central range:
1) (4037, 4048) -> -1.54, 5.1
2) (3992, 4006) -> -1.34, 4.84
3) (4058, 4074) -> -0.69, 4.7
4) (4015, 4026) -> -1.93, 5.22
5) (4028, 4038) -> -1.60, 5.18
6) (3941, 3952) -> -0.49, 4.53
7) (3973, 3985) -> 0.84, 4.08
